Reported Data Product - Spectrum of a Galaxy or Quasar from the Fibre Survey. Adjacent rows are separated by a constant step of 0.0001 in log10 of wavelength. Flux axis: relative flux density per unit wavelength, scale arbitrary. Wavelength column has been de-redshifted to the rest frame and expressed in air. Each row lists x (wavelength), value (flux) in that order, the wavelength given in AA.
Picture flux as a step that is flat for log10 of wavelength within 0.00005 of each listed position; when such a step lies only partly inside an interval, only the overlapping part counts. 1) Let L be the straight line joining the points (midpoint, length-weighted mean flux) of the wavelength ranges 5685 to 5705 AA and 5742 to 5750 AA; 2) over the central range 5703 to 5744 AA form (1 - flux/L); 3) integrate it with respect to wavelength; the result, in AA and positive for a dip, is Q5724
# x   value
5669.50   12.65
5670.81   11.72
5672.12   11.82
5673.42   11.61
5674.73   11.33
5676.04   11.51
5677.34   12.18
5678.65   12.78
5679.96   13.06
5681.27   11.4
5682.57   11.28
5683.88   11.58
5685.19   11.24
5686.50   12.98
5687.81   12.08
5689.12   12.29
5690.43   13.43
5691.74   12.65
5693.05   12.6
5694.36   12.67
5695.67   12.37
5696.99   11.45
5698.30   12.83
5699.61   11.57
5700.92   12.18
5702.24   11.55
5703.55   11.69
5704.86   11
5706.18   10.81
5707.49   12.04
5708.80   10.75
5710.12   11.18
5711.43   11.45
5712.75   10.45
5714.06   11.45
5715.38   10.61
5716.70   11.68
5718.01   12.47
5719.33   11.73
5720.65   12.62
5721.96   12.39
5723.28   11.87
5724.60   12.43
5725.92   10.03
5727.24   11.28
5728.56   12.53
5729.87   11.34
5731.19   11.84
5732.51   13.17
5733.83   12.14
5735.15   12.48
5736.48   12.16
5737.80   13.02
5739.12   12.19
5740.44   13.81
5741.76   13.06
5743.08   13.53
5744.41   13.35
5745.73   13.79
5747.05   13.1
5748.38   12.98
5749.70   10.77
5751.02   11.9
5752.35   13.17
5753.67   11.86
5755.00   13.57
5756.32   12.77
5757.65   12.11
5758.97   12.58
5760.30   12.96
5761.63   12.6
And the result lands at 2.4 AA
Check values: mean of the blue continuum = 12.2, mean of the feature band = 11.9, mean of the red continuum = 13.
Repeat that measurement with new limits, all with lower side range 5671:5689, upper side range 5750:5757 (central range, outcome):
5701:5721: 1.2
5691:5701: -0.2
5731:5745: -0.5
